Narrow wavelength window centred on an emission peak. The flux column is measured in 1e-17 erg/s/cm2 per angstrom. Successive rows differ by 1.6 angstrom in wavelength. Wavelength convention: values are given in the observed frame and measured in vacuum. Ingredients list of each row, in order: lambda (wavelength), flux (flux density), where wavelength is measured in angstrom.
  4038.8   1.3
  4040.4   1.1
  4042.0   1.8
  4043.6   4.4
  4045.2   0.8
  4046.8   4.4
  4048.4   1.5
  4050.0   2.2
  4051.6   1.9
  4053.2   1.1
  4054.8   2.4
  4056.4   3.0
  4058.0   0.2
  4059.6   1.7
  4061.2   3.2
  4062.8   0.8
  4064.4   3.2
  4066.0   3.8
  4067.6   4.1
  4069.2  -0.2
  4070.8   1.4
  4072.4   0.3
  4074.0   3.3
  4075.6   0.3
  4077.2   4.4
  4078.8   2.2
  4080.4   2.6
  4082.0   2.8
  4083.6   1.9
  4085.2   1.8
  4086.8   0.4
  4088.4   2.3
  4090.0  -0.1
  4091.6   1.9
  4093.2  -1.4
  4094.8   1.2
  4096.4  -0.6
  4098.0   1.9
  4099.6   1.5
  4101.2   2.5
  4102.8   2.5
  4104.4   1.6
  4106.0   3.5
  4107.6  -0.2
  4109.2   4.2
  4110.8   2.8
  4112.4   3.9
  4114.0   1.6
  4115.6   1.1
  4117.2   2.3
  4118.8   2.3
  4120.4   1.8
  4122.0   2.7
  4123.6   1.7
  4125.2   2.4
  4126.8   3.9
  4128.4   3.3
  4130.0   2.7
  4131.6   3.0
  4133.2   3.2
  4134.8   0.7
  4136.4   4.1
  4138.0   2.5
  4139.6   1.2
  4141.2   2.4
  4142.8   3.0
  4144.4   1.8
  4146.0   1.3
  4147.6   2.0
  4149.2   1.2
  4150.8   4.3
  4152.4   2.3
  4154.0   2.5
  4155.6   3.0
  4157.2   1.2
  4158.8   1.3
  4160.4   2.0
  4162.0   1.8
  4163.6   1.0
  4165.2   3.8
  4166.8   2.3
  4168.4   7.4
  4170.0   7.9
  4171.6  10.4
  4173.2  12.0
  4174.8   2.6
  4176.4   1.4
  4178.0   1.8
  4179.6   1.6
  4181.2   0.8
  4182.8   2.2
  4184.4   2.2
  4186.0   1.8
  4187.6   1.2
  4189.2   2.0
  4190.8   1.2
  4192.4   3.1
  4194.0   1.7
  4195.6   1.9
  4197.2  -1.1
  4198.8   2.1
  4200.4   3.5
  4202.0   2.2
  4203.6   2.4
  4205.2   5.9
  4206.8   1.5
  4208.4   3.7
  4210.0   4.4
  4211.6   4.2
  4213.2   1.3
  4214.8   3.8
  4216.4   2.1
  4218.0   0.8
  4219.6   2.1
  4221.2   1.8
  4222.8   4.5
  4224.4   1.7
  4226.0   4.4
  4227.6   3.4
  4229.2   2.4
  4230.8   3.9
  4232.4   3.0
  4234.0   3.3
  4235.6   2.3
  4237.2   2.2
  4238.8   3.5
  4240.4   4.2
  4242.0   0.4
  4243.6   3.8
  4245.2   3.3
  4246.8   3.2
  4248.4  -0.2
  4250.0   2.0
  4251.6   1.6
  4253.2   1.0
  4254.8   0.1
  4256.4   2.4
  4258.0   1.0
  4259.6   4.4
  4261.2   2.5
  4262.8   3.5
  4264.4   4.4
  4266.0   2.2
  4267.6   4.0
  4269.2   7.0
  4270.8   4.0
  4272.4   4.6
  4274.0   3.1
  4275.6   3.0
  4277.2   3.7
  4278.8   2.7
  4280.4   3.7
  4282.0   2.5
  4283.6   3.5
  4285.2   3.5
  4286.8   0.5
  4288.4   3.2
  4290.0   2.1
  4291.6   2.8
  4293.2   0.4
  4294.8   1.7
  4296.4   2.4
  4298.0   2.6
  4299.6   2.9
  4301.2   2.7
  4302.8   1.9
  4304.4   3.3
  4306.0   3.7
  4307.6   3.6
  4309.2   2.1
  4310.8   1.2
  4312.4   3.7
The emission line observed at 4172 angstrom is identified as [O II]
